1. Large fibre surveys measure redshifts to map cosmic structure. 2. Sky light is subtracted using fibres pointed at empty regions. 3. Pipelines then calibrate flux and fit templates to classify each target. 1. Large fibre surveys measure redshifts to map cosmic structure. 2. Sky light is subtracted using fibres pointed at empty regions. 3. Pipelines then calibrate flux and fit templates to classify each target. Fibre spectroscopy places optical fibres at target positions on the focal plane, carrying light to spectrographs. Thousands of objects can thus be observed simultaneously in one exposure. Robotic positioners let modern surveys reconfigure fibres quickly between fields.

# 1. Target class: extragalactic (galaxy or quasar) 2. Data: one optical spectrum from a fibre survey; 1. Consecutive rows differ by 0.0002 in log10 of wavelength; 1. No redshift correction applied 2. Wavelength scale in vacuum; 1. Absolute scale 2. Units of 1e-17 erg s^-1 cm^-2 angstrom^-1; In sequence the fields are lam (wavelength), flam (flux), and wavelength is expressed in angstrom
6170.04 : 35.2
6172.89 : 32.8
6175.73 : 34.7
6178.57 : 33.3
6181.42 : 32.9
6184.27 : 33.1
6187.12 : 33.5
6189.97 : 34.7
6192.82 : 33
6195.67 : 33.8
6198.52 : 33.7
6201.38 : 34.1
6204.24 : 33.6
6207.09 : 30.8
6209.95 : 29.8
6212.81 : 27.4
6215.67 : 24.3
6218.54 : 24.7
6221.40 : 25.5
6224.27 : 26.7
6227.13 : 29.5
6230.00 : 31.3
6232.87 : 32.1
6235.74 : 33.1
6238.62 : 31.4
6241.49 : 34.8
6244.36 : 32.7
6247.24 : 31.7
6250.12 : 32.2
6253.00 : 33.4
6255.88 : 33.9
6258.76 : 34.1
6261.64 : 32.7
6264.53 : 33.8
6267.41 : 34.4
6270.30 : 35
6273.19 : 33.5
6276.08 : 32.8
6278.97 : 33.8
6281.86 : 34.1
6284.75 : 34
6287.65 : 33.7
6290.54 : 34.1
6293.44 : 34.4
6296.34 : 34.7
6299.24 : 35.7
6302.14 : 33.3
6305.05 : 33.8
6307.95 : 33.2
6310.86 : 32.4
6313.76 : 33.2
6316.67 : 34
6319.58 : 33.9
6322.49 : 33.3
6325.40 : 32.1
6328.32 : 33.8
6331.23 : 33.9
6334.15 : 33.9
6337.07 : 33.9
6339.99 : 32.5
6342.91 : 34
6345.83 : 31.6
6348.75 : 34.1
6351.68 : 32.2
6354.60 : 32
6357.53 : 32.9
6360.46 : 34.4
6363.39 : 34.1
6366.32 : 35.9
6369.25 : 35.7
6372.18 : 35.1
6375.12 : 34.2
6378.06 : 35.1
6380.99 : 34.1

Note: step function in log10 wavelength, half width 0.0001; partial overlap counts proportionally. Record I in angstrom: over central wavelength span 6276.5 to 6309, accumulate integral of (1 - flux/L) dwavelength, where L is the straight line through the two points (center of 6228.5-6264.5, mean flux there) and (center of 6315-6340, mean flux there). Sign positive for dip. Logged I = -0.81 angstrom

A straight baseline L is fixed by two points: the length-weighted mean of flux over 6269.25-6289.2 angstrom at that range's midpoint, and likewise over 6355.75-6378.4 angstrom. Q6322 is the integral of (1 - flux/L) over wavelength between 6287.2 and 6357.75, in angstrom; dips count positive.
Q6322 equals 1.5 angstrom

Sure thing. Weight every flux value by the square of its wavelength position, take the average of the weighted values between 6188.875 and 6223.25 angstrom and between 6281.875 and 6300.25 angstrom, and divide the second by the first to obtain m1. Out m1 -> 1.16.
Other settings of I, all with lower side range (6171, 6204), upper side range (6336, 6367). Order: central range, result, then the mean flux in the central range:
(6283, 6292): -0.1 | 33.9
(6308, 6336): 0.0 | 33.4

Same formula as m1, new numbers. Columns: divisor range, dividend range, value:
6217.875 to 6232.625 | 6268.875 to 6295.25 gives 1.23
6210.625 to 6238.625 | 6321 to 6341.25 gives 1.21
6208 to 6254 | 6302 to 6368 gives 1.15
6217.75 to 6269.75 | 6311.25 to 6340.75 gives 1.08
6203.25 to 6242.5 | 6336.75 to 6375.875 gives 1.19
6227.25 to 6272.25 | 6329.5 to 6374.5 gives 1.06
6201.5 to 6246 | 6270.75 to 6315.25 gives 1.15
